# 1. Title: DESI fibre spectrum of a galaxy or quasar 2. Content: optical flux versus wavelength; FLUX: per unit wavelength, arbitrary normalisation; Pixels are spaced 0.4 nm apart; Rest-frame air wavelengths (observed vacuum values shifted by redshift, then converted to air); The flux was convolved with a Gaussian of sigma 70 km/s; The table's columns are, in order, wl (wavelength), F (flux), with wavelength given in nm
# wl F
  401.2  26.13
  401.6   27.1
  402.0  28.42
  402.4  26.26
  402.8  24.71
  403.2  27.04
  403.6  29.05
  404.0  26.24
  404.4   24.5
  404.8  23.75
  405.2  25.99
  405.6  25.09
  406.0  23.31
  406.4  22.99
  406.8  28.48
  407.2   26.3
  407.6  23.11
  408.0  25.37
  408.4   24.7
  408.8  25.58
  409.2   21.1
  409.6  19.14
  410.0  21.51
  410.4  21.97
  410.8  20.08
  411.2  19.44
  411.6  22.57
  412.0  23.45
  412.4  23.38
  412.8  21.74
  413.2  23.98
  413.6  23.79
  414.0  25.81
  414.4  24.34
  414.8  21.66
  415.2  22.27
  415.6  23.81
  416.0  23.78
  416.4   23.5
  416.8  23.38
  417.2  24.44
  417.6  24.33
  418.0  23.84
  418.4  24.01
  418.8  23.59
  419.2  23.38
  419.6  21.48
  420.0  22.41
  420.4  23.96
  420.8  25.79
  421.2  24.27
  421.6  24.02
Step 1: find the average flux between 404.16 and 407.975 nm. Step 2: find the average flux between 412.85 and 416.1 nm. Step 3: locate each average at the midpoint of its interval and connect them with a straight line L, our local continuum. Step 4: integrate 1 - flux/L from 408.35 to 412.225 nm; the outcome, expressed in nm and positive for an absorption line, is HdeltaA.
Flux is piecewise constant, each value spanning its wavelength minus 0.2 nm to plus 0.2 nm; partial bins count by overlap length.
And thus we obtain 0.380 nm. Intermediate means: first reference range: 24.9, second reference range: 23.6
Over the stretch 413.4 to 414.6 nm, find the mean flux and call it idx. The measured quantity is 24.6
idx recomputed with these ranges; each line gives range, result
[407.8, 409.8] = 23.2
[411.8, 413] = 22.9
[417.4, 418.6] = 24.1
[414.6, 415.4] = 22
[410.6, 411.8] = 20.7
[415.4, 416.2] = 23.8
